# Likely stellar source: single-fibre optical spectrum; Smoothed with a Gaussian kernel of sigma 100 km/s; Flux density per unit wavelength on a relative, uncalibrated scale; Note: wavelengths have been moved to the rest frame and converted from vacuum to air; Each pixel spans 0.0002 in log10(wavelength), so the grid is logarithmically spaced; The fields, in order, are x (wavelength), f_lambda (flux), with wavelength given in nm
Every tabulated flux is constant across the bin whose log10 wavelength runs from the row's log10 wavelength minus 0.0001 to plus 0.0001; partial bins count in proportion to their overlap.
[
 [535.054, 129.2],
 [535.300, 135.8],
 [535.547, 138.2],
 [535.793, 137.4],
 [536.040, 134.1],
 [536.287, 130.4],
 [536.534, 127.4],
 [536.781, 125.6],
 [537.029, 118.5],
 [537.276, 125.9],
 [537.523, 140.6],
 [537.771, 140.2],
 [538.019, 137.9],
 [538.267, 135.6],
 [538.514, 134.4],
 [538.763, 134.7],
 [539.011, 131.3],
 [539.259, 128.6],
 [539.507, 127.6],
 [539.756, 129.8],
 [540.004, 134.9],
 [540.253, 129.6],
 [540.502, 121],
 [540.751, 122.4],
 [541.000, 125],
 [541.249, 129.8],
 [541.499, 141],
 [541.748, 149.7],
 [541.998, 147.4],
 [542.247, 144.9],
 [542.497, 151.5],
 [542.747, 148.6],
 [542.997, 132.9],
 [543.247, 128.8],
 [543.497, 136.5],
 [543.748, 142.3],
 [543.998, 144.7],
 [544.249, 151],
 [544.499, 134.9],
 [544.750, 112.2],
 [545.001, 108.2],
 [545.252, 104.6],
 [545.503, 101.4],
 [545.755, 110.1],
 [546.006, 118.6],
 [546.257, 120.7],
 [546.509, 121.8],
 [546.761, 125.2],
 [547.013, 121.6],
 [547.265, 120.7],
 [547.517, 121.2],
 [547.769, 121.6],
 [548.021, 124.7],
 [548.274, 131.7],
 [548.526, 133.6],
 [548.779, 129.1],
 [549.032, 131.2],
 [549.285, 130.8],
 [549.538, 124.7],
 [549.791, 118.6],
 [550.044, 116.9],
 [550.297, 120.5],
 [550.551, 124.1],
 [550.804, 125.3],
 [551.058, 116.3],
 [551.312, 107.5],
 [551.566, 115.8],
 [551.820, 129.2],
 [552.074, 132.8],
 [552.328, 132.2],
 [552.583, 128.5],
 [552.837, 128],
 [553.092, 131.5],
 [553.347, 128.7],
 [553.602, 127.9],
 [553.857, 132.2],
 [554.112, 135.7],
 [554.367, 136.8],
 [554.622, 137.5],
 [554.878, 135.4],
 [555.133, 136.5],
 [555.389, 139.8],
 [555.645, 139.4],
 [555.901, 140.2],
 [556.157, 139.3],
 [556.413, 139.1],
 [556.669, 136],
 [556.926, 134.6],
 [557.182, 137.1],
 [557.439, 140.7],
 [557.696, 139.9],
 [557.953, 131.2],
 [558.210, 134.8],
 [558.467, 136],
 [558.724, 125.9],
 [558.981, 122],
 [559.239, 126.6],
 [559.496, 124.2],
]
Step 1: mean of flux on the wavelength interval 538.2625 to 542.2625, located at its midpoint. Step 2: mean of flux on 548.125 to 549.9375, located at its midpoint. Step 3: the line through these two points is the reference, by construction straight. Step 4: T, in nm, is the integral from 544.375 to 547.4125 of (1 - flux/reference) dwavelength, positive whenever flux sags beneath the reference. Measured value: 0.31 nm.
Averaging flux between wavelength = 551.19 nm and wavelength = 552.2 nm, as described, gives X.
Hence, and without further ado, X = 121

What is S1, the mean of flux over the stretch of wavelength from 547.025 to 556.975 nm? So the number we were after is 129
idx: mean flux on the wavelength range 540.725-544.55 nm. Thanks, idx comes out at 140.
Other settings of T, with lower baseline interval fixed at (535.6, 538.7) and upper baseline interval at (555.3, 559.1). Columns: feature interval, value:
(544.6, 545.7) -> 0.22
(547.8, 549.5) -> 0.06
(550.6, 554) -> 0.23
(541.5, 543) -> -0.15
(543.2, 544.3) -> -0.06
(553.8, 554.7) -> 0.00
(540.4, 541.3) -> 0.06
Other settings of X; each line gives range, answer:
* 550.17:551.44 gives 119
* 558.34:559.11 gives 128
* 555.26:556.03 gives 140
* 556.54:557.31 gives 136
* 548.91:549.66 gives 129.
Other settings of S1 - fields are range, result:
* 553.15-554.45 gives 132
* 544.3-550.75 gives 122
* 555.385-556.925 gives 139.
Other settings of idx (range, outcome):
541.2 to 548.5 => 129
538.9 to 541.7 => 130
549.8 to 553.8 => 124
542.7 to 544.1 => 138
